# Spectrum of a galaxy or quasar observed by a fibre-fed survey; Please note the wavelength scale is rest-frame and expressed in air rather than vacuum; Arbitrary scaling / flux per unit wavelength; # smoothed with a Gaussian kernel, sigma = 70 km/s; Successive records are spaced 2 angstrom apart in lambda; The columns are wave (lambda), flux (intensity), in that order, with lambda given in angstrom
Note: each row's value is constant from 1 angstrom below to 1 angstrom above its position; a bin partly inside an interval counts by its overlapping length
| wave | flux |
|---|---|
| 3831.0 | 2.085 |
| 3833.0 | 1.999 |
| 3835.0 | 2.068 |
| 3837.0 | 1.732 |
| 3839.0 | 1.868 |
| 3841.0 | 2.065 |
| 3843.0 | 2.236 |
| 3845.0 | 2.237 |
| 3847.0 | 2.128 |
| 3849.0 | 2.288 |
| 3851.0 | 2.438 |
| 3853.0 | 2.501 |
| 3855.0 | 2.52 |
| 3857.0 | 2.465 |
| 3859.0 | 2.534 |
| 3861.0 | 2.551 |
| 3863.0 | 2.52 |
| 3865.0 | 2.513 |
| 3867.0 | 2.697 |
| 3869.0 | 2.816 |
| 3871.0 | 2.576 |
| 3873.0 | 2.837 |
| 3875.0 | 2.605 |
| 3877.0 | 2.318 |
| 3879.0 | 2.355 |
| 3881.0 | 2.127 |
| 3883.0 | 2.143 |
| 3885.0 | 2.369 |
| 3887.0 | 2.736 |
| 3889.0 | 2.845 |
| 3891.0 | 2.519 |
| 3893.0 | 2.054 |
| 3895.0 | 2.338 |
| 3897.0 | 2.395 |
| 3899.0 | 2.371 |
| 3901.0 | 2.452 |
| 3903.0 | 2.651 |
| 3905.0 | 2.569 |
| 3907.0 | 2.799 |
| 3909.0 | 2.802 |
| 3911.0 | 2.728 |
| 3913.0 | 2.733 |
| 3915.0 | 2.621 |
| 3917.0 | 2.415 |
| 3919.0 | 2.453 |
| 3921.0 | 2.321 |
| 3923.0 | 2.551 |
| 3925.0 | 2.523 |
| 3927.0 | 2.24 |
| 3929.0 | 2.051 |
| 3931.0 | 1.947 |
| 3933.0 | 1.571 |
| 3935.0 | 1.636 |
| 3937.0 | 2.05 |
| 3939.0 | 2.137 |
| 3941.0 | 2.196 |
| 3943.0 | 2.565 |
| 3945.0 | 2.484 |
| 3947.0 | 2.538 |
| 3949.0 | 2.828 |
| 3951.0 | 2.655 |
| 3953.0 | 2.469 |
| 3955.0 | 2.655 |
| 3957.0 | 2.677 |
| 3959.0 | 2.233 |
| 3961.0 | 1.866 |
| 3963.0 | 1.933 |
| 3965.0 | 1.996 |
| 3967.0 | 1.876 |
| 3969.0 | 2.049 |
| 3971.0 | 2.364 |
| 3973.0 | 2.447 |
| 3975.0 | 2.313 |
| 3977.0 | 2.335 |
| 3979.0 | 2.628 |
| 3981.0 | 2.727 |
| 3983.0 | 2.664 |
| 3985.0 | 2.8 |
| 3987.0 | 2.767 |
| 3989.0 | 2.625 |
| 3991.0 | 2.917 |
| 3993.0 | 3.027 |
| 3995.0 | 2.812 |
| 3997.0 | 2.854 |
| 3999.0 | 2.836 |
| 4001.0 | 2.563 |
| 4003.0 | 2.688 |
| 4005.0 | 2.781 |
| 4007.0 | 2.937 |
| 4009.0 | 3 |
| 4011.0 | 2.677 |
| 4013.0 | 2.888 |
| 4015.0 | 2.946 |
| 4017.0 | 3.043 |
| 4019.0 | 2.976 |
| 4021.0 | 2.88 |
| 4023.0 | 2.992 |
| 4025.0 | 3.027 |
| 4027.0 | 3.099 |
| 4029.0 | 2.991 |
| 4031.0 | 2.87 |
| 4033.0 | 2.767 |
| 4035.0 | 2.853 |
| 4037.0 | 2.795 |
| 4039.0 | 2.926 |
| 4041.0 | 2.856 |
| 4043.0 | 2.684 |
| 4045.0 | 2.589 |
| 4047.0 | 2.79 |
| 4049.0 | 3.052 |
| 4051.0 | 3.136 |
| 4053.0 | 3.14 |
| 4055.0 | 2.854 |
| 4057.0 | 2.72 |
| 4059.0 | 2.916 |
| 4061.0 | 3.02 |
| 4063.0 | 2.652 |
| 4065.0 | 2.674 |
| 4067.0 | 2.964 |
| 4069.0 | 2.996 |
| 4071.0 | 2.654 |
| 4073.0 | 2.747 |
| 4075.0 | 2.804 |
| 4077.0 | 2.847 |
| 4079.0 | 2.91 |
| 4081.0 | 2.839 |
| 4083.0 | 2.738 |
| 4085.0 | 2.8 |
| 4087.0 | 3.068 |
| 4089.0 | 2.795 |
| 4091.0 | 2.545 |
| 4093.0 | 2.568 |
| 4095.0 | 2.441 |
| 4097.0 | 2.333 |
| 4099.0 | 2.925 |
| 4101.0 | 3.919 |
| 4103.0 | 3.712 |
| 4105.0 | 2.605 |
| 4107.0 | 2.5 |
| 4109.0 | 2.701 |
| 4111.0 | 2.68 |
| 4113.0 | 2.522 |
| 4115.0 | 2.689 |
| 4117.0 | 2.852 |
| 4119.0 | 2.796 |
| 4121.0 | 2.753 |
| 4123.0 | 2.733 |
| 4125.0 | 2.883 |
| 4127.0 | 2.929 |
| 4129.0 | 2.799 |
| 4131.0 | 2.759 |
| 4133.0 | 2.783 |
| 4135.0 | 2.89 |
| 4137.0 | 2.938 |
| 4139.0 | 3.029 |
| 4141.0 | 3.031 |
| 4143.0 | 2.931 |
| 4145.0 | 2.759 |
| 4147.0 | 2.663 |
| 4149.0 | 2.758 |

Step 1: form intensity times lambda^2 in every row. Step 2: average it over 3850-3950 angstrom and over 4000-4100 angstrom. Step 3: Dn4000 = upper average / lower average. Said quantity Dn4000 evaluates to 1.25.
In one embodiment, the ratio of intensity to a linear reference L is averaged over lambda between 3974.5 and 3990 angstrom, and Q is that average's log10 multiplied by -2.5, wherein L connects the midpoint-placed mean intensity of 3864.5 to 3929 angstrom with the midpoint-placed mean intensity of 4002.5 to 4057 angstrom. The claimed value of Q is 0.06 mag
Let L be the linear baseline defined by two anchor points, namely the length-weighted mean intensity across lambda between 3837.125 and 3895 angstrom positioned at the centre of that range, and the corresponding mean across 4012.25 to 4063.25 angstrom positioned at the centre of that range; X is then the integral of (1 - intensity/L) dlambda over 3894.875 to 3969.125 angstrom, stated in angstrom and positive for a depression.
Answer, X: 6.9 angstrom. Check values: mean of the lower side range 2.41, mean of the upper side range 2.91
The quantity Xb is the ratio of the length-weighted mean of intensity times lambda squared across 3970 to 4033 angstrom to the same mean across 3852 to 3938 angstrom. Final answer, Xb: 1.21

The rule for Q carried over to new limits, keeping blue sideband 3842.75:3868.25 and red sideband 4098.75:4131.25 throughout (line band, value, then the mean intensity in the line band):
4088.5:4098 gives 0.13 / 2.52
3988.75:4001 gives -0.06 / 2.84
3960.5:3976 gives 0.24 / 2.11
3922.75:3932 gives 0.15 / 2.24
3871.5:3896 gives 0.02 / 2.44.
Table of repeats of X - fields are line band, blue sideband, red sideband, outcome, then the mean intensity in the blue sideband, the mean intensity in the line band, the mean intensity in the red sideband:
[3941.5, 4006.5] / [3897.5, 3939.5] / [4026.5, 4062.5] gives 1.65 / 2.37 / 2.53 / 2.89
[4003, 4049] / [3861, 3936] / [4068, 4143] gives -3.49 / 2.44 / 2.88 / 2.83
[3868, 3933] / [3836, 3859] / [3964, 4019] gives -2.00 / 2.24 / 2.46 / 2.66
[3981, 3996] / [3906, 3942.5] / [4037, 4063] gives -1.09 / 2.32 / 2.8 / 2.88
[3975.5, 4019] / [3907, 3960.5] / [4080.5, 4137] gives -4.15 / 2.39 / 2.79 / 2.81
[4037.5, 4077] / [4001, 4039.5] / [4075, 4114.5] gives 0.03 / 2.89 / 2.85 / 2.81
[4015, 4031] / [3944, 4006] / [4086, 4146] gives -2.18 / 2.53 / 2.99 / 2.83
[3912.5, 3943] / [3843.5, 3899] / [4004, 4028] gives 4.72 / 2.46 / 2.23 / 2.94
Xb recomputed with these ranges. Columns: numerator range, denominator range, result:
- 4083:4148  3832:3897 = 1.35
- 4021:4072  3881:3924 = 1.23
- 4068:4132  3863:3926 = 1.23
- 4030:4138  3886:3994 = 1.25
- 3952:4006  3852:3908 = 1.06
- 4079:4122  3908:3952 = 1.29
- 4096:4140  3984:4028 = 1.05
